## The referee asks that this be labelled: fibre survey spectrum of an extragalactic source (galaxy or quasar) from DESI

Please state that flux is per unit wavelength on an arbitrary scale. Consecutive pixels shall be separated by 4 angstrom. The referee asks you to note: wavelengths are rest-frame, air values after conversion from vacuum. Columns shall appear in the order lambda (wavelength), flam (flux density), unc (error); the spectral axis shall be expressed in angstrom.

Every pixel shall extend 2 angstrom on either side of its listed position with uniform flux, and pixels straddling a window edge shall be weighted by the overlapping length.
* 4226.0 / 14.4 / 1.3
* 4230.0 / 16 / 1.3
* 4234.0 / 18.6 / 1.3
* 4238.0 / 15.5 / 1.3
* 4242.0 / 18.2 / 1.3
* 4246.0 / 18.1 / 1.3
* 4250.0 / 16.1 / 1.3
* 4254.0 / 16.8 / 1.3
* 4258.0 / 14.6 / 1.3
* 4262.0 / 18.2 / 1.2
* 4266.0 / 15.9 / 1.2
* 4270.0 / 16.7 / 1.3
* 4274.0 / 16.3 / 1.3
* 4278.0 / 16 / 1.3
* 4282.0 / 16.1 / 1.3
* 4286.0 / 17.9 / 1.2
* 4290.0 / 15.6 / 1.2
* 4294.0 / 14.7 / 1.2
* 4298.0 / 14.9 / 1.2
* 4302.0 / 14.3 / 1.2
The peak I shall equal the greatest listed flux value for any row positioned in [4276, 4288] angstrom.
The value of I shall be 17.9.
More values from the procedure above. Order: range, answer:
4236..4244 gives 18.2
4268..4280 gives 16.7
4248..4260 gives 16.8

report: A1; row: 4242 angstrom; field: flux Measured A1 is 18.2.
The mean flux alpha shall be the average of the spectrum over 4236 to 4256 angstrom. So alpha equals 16.9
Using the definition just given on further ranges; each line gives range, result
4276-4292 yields 16.4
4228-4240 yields 16.7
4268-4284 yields 16.3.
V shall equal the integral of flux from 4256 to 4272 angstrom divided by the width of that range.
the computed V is 16.4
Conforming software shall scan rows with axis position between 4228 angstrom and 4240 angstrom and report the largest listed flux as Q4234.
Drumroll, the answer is 18.6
